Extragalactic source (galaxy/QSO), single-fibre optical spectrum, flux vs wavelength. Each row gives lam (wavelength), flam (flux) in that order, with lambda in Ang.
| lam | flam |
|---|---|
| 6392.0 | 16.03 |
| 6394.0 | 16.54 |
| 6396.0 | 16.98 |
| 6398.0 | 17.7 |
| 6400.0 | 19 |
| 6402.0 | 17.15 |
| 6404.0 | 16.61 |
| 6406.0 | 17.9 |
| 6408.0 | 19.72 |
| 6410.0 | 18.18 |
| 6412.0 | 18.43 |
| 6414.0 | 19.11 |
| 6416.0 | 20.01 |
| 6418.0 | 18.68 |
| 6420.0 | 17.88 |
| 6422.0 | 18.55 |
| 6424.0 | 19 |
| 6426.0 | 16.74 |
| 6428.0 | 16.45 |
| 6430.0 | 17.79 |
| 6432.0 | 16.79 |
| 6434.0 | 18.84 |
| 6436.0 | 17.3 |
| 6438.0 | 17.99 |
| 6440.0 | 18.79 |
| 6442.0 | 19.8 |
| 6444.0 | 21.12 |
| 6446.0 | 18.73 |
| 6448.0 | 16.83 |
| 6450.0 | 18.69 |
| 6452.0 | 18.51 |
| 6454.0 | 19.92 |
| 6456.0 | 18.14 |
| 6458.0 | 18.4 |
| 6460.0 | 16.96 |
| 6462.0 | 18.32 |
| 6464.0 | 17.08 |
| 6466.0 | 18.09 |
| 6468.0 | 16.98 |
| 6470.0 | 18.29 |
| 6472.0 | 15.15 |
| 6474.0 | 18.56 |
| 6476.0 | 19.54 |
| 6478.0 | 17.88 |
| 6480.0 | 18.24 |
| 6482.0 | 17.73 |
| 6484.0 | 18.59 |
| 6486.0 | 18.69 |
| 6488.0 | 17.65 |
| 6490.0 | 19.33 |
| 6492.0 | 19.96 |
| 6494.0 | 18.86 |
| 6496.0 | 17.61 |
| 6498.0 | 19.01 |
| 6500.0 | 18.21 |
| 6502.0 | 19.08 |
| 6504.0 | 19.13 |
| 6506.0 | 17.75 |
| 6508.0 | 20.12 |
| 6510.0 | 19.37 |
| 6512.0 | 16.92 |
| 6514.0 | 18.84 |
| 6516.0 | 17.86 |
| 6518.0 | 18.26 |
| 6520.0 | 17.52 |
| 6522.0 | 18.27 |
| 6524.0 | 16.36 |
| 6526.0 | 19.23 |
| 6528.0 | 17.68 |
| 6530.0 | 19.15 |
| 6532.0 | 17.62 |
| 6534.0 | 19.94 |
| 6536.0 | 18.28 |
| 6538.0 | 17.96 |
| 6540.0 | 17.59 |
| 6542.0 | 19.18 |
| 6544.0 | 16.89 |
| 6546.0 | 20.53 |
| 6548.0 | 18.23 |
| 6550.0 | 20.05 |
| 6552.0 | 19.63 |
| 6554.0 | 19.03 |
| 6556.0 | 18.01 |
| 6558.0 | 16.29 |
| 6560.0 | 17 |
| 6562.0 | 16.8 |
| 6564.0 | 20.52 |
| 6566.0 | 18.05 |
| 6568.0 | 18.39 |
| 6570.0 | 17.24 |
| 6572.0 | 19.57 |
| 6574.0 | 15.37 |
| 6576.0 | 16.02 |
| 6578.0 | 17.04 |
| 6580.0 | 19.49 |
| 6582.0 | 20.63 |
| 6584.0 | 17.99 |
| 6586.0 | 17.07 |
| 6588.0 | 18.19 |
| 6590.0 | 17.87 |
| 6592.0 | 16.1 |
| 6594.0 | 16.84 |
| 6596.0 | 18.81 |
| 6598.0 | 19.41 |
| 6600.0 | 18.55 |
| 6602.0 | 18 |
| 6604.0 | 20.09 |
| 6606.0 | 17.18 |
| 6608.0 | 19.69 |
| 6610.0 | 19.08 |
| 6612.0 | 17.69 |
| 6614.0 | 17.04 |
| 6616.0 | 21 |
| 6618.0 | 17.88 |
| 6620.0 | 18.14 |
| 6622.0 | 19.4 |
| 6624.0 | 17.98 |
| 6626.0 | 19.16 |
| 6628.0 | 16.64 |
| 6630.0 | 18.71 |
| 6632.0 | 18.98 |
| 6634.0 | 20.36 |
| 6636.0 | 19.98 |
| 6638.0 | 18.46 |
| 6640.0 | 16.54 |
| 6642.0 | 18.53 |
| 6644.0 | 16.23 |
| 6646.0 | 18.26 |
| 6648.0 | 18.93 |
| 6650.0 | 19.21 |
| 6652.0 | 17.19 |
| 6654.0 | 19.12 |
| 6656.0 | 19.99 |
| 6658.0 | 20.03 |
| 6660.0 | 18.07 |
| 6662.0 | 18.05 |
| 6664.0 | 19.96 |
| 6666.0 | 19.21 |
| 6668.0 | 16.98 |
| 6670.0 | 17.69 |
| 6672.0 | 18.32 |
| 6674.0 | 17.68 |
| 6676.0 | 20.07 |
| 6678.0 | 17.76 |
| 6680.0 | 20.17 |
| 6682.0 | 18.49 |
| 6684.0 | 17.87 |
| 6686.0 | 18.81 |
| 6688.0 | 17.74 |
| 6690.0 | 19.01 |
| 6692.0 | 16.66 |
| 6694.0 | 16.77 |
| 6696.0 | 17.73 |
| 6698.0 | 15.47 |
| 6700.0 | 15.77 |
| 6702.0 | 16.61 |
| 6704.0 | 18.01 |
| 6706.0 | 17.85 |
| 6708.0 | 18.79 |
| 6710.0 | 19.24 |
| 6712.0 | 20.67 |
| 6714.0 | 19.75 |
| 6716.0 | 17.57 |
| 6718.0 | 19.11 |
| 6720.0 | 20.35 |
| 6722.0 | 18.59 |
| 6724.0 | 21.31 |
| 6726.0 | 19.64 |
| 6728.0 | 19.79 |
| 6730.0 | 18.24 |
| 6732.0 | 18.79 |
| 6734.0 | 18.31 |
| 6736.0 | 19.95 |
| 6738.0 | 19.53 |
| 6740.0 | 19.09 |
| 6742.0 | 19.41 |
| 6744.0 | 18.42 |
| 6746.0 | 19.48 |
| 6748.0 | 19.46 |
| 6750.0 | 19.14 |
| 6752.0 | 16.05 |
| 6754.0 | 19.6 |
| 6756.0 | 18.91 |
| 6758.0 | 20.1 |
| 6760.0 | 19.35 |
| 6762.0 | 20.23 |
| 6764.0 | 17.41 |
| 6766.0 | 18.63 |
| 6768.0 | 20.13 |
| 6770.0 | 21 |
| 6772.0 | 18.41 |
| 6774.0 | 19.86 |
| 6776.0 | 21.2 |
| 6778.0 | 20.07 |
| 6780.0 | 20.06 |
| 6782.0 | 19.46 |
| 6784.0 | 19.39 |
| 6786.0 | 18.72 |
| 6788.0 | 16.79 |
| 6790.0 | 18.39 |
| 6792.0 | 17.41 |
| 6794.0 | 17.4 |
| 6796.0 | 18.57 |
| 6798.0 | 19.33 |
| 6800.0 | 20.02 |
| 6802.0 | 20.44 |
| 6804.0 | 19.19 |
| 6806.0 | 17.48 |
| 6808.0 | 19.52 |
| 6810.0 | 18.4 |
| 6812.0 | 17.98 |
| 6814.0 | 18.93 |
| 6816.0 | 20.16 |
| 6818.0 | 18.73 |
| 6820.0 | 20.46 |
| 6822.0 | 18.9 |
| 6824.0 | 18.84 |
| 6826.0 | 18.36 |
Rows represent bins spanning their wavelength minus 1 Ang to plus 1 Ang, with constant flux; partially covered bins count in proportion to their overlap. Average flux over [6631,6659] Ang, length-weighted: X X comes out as 18.7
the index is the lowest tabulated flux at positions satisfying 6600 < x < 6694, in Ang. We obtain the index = 16.23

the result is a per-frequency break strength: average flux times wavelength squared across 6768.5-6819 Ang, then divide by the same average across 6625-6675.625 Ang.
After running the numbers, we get 1.1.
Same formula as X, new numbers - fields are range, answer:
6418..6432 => 17.7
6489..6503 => 18.9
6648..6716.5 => 18.3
